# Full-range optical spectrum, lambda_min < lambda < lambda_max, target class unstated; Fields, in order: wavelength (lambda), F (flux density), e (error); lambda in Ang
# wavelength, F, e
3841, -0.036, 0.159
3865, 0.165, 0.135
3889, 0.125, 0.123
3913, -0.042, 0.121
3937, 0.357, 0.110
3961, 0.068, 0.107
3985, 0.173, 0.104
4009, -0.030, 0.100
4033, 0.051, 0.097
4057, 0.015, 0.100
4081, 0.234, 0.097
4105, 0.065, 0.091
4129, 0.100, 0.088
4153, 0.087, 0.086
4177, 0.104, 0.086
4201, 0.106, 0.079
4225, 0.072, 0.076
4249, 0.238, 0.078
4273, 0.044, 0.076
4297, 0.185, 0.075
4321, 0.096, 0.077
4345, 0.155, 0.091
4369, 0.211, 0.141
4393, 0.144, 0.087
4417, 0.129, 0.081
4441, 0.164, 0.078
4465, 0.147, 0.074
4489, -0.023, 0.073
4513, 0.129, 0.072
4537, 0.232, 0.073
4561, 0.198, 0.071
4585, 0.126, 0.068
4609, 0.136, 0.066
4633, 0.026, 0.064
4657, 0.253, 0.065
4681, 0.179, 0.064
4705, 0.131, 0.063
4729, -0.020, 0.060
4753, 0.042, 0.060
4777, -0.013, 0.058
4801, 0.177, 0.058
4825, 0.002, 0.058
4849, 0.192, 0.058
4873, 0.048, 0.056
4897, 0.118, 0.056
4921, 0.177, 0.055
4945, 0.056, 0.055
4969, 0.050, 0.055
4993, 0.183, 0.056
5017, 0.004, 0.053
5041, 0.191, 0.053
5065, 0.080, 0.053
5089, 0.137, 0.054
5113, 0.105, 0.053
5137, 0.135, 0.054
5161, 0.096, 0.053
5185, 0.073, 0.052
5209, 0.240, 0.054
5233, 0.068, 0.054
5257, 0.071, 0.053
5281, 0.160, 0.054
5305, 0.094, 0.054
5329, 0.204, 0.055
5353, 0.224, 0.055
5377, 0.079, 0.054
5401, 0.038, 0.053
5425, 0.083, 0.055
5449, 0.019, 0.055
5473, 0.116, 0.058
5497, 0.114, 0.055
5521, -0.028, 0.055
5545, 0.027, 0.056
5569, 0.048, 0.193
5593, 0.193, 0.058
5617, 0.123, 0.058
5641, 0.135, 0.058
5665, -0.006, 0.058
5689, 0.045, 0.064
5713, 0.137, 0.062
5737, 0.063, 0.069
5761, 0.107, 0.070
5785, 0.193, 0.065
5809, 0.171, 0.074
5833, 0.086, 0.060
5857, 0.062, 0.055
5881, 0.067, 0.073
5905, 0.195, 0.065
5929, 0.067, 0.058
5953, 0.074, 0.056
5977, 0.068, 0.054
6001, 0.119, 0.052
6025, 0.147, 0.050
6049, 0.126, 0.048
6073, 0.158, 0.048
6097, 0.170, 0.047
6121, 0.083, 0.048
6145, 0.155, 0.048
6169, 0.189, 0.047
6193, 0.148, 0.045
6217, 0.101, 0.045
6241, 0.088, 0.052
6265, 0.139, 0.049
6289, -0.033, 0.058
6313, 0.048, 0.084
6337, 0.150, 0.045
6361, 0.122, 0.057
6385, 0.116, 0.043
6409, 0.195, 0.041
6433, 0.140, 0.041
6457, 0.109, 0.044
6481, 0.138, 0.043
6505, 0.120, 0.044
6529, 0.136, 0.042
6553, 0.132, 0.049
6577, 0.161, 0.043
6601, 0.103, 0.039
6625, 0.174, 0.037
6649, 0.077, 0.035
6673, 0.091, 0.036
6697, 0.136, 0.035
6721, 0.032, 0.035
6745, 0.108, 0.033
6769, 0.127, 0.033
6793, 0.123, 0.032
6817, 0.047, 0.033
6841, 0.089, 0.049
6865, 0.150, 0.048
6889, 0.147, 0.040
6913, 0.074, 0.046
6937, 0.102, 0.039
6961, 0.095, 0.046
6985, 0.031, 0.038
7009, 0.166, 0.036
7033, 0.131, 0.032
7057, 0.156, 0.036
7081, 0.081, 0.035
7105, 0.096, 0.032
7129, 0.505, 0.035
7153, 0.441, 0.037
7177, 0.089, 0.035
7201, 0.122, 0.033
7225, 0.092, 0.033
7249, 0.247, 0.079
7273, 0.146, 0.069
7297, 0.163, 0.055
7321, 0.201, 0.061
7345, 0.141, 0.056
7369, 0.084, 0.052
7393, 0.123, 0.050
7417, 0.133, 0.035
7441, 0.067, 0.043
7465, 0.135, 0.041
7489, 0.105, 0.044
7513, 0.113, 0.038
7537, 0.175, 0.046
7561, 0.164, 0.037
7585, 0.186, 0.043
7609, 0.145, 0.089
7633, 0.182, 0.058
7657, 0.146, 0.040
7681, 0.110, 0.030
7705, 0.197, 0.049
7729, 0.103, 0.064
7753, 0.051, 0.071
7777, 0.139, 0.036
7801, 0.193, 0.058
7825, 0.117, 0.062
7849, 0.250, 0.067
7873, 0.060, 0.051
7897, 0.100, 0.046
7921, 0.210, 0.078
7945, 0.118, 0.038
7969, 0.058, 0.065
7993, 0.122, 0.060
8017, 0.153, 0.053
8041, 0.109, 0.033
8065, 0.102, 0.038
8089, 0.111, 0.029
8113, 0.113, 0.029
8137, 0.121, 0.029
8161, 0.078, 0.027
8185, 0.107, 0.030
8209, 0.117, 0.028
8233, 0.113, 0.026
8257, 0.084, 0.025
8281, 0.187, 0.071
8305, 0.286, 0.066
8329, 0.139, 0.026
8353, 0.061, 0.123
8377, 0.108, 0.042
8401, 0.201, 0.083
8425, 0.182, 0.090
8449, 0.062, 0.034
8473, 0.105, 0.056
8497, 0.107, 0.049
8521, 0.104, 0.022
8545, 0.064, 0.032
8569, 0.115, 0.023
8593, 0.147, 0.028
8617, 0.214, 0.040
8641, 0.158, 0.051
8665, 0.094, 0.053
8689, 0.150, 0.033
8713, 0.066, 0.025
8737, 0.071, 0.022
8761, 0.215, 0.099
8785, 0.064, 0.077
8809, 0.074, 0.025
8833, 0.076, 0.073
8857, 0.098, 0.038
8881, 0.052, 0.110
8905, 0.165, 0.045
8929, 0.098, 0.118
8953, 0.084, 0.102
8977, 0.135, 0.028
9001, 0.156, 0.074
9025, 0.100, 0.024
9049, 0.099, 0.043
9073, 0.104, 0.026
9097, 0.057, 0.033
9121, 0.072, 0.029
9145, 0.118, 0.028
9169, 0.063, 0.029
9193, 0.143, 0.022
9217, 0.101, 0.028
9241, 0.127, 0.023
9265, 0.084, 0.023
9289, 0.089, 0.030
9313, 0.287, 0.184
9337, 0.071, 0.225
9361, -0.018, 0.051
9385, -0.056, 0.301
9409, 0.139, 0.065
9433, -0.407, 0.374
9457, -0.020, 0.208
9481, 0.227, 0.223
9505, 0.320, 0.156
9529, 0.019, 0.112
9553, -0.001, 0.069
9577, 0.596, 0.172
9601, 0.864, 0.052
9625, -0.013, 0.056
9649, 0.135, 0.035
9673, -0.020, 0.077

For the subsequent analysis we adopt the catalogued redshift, 0.915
